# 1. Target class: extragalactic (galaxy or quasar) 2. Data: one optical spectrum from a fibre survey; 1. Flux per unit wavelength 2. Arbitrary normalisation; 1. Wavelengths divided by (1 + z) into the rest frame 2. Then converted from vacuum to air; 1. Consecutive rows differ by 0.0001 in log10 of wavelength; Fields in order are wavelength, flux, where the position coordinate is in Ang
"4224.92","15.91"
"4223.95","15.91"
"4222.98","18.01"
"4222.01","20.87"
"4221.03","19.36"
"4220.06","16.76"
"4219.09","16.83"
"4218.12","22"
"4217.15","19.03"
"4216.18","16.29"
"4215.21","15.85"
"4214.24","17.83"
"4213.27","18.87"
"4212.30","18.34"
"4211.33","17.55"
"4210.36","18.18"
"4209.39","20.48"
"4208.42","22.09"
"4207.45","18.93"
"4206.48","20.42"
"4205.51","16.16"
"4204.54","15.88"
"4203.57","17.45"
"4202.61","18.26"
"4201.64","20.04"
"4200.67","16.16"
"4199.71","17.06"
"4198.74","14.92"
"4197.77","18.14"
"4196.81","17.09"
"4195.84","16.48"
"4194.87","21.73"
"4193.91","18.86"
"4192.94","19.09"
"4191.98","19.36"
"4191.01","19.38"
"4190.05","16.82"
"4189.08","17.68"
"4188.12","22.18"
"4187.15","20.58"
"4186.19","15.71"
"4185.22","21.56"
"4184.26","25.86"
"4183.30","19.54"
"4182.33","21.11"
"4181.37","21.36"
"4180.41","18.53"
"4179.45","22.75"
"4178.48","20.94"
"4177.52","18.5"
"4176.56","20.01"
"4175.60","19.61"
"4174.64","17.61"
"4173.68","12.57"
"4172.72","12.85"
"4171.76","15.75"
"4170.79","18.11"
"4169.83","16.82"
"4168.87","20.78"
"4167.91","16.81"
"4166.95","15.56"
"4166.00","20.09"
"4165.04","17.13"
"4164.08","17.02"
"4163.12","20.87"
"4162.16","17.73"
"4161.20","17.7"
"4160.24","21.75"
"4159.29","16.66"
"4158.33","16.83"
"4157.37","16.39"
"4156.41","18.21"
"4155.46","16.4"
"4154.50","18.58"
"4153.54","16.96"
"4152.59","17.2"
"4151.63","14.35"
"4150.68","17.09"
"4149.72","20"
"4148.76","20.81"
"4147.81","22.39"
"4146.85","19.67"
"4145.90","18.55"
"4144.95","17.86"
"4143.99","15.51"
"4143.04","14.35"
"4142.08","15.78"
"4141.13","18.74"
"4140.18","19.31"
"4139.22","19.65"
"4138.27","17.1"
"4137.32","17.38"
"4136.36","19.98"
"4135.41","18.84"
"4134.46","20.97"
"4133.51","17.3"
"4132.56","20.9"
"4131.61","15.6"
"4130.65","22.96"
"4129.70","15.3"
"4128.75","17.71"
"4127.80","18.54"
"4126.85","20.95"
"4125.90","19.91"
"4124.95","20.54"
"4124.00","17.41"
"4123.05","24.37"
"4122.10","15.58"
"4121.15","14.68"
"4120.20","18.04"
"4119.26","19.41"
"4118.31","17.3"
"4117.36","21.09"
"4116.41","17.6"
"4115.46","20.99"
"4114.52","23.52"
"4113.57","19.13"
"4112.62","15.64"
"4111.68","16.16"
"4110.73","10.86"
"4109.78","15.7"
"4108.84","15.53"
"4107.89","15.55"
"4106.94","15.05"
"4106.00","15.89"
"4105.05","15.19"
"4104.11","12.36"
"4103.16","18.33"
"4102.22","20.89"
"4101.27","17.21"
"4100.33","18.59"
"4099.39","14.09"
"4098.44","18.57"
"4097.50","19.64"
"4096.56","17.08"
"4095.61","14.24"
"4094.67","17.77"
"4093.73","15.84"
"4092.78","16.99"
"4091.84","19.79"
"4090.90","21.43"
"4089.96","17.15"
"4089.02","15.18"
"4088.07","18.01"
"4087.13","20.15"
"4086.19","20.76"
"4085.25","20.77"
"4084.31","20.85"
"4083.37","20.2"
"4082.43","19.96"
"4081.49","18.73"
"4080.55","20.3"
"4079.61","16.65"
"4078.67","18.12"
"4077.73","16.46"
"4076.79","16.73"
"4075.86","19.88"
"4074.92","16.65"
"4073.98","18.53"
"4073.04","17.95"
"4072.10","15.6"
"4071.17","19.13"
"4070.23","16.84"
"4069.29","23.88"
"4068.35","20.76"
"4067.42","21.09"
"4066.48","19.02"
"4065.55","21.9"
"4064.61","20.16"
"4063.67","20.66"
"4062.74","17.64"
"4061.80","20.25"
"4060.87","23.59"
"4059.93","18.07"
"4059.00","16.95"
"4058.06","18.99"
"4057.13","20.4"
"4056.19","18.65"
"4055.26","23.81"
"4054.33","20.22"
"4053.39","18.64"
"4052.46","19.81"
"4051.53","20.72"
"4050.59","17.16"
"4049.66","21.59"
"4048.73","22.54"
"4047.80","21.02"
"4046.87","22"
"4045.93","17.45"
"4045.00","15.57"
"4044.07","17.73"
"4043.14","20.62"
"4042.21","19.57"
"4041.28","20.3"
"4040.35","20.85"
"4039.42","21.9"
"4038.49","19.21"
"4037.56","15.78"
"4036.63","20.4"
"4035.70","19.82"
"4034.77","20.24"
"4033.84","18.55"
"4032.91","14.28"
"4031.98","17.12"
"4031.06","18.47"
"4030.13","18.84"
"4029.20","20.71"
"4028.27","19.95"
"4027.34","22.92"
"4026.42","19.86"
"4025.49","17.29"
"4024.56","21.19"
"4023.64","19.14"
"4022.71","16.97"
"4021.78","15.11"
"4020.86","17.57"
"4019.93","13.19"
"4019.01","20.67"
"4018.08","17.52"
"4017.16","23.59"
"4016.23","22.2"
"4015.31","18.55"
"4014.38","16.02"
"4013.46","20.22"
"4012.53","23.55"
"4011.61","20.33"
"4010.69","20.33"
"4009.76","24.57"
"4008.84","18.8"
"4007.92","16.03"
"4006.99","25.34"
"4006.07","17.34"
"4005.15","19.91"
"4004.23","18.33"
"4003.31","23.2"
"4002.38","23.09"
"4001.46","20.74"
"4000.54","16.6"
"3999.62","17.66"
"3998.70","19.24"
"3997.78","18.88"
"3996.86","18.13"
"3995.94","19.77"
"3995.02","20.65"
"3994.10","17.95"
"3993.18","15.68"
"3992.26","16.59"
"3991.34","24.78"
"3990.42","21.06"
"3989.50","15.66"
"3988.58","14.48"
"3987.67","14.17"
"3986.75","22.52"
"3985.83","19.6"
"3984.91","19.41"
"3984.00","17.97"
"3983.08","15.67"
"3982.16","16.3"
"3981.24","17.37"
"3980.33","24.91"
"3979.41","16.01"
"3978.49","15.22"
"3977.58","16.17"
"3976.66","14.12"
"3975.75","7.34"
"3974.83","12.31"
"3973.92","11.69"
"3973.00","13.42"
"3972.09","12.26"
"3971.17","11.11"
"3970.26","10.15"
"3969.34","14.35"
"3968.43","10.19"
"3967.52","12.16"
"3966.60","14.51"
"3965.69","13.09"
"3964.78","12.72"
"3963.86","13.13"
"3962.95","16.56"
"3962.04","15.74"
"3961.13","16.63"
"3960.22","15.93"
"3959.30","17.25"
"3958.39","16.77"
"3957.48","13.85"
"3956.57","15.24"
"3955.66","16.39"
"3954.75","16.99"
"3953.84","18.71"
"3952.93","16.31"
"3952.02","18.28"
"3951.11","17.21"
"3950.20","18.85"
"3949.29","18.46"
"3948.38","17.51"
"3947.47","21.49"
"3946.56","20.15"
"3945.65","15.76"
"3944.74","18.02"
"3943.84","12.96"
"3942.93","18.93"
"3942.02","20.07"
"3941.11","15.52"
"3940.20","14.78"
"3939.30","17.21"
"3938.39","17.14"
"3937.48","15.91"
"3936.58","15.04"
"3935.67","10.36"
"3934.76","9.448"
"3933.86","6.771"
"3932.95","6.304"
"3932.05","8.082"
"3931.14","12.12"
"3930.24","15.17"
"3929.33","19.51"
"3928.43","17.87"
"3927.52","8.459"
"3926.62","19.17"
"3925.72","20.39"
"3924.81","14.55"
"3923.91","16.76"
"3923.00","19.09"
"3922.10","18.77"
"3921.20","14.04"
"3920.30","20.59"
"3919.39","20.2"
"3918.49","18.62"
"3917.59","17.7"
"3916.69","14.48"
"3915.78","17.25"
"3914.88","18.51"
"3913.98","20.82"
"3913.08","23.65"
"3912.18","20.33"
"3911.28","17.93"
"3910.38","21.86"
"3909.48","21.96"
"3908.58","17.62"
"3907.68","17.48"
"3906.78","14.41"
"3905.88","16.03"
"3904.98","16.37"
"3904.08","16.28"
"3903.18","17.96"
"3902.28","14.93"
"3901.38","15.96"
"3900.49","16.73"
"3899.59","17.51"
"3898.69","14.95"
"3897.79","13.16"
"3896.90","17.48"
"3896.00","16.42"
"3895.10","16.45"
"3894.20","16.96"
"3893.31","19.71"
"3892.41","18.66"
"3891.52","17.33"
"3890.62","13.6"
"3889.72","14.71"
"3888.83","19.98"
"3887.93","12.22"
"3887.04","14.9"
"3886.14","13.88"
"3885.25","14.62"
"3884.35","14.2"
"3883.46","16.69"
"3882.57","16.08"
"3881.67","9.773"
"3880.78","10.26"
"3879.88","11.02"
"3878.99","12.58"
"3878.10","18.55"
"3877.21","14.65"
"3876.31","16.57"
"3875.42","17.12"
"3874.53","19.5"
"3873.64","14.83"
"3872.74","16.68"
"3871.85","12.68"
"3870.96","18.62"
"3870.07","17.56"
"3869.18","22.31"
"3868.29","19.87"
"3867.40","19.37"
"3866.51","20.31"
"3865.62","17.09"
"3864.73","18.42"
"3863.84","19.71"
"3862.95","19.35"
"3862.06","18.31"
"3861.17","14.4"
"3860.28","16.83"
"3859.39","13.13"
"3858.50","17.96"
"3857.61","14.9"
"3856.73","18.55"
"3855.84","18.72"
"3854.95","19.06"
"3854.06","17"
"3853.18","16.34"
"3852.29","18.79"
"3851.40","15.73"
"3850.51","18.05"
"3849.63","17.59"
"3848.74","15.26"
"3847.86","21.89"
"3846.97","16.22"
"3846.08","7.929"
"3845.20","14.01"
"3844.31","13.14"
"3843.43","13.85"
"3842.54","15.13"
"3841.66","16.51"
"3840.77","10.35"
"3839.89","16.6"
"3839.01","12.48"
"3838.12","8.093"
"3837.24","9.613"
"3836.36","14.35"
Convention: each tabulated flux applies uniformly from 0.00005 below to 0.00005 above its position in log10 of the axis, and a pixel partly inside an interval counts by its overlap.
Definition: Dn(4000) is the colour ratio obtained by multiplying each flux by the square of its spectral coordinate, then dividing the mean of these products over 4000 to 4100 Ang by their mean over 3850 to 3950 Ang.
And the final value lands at 1.3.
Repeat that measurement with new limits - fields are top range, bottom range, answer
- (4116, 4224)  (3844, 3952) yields 1.28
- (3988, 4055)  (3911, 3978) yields 1.29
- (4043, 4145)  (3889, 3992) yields 1.23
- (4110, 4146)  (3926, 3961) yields 1.28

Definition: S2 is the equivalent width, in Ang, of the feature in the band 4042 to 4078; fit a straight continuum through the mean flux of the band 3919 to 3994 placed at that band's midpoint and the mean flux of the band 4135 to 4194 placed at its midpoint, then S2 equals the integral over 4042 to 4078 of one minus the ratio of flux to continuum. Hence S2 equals -4.97 Ang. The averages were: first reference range 15.8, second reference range 18.4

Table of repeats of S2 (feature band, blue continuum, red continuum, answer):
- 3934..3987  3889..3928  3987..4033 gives 7.6 Ang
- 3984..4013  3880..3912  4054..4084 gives -2.3 Ang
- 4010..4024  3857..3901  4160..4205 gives -1.4 Ang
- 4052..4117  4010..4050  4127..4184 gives 1.7 Ang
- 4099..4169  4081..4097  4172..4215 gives 2.5 Ang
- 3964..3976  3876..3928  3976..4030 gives 4.0 Ang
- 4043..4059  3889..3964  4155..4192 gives -1.9 Ang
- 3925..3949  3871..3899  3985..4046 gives 2.5 Ang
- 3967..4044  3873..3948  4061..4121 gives -3.8 Ang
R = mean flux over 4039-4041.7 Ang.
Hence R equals 21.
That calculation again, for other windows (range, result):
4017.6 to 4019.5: 19.1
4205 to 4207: 18.2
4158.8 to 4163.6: 18.9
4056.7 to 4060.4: 18.6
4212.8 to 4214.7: 18.4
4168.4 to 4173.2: 16.8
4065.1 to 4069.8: 21.3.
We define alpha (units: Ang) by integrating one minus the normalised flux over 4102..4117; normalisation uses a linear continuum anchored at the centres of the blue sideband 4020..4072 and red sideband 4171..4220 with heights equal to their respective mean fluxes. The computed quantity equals 1.8 Ang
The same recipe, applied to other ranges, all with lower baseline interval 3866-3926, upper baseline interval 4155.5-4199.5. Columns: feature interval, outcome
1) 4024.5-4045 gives -1.8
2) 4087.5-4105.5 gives 0.8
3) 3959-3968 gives 1.3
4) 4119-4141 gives -0.7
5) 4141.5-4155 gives 0.4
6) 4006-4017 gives -1.8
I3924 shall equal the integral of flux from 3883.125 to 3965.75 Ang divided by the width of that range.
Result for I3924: 16.4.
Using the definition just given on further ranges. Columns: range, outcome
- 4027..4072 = 19.7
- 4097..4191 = 18.2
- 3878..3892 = 14.3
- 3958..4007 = 16.6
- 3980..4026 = 19.1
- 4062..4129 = 18.2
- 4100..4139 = 18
